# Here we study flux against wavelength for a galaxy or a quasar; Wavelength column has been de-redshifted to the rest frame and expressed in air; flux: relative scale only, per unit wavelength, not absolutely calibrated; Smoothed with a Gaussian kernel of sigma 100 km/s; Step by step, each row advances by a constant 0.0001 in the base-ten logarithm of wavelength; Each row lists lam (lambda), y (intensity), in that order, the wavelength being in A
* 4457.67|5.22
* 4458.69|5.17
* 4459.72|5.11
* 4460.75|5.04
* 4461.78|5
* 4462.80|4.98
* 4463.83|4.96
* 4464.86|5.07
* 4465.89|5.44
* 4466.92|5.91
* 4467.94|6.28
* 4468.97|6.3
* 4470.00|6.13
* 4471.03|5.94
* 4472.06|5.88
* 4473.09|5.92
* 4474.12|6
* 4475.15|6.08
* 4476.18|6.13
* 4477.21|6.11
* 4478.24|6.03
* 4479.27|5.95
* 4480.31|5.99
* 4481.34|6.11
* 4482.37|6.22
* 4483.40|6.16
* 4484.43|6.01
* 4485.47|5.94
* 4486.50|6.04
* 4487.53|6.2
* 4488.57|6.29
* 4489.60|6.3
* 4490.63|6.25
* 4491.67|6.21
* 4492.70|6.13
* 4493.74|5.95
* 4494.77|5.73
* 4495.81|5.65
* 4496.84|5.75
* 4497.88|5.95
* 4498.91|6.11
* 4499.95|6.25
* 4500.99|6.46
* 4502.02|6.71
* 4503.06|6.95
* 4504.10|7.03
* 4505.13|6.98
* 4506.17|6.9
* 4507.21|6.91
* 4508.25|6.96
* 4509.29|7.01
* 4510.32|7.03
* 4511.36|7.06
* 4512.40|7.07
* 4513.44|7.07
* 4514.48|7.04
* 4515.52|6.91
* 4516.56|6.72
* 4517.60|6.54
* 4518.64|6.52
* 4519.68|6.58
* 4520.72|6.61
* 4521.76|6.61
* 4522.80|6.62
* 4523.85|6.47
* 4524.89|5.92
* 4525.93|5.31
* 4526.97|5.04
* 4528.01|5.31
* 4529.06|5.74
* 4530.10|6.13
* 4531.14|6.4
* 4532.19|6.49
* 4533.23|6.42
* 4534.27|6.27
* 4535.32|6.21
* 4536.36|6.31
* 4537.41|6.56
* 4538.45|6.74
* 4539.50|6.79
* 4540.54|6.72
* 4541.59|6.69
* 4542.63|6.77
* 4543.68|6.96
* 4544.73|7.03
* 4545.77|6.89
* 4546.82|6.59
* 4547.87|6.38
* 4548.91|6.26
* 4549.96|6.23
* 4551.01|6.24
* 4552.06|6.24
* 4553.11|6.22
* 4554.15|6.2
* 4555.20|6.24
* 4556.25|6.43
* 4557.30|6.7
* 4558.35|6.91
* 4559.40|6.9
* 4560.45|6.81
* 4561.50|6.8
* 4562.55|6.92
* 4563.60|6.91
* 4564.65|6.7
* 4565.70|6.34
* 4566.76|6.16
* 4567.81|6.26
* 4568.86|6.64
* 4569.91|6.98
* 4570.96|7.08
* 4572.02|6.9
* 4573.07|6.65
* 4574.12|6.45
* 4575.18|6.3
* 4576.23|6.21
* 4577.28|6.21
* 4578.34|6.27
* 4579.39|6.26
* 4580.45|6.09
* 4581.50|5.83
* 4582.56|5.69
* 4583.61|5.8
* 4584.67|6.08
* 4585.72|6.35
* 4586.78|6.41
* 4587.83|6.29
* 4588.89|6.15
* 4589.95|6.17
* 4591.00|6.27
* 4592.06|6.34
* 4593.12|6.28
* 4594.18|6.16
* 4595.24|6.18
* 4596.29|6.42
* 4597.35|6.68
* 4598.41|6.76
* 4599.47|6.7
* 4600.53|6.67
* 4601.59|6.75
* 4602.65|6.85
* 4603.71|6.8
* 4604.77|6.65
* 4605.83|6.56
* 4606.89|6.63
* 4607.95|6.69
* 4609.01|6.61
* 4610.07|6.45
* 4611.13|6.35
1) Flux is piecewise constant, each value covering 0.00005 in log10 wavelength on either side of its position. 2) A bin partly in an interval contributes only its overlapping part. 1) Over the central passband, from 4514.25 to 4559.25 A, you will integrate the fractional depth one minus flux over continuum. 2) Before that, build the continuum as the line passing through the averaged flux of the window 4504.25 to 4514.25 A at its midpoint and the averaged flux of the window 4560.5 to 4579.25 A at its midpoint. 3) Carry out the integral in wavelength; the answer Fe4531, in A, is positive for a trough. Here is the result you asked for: 2.6 A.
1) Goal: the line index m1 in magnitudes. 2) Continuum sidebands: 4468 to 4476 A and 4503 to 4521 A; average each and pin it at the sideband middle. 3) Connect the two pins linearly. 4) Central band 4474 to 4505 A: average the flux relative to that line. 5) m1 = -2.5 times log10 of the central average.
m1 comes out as 0.04 mag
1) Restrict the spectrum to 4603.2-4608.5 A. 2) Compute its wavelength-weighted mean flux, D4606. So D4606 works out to 6.67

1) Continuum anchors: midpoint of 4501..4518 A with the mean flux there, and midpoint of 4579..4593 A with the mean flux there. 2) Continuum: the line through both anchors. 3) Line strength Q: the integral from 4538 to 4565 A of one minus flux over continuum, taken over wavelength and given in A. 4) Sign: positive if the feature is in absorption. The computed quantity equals -0.6 A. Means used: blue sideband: 6.92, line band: 6.63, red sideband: 6.14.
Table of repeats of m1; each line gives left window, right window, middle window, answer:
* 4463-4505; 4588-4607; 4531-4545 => -0.055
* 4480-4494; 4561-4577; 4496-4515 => -0.079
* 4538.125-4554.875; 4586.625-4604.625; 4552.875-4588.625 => 0.012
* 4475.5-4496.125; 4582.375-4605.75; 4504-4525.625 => -0.103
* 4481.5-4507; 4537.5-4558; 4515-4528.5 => 0.028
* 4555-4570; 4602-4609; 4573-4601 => 0.066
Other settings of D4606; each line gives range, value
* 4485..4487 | 6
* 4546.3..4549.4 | 6.42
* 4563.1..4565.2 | 6.8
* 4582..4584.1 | 5.75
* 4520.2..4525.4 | 6.44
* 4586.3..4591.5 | 6.26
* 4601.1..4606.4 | 6.72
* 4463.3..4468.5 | 5.54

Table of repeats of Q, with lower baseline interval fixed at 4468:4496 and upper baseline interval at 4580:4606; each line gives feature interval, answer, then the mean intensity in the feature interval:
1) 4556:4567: -0.8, 6.71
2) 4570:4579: -0.3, 6.53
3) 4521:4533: 0.3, 6.03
